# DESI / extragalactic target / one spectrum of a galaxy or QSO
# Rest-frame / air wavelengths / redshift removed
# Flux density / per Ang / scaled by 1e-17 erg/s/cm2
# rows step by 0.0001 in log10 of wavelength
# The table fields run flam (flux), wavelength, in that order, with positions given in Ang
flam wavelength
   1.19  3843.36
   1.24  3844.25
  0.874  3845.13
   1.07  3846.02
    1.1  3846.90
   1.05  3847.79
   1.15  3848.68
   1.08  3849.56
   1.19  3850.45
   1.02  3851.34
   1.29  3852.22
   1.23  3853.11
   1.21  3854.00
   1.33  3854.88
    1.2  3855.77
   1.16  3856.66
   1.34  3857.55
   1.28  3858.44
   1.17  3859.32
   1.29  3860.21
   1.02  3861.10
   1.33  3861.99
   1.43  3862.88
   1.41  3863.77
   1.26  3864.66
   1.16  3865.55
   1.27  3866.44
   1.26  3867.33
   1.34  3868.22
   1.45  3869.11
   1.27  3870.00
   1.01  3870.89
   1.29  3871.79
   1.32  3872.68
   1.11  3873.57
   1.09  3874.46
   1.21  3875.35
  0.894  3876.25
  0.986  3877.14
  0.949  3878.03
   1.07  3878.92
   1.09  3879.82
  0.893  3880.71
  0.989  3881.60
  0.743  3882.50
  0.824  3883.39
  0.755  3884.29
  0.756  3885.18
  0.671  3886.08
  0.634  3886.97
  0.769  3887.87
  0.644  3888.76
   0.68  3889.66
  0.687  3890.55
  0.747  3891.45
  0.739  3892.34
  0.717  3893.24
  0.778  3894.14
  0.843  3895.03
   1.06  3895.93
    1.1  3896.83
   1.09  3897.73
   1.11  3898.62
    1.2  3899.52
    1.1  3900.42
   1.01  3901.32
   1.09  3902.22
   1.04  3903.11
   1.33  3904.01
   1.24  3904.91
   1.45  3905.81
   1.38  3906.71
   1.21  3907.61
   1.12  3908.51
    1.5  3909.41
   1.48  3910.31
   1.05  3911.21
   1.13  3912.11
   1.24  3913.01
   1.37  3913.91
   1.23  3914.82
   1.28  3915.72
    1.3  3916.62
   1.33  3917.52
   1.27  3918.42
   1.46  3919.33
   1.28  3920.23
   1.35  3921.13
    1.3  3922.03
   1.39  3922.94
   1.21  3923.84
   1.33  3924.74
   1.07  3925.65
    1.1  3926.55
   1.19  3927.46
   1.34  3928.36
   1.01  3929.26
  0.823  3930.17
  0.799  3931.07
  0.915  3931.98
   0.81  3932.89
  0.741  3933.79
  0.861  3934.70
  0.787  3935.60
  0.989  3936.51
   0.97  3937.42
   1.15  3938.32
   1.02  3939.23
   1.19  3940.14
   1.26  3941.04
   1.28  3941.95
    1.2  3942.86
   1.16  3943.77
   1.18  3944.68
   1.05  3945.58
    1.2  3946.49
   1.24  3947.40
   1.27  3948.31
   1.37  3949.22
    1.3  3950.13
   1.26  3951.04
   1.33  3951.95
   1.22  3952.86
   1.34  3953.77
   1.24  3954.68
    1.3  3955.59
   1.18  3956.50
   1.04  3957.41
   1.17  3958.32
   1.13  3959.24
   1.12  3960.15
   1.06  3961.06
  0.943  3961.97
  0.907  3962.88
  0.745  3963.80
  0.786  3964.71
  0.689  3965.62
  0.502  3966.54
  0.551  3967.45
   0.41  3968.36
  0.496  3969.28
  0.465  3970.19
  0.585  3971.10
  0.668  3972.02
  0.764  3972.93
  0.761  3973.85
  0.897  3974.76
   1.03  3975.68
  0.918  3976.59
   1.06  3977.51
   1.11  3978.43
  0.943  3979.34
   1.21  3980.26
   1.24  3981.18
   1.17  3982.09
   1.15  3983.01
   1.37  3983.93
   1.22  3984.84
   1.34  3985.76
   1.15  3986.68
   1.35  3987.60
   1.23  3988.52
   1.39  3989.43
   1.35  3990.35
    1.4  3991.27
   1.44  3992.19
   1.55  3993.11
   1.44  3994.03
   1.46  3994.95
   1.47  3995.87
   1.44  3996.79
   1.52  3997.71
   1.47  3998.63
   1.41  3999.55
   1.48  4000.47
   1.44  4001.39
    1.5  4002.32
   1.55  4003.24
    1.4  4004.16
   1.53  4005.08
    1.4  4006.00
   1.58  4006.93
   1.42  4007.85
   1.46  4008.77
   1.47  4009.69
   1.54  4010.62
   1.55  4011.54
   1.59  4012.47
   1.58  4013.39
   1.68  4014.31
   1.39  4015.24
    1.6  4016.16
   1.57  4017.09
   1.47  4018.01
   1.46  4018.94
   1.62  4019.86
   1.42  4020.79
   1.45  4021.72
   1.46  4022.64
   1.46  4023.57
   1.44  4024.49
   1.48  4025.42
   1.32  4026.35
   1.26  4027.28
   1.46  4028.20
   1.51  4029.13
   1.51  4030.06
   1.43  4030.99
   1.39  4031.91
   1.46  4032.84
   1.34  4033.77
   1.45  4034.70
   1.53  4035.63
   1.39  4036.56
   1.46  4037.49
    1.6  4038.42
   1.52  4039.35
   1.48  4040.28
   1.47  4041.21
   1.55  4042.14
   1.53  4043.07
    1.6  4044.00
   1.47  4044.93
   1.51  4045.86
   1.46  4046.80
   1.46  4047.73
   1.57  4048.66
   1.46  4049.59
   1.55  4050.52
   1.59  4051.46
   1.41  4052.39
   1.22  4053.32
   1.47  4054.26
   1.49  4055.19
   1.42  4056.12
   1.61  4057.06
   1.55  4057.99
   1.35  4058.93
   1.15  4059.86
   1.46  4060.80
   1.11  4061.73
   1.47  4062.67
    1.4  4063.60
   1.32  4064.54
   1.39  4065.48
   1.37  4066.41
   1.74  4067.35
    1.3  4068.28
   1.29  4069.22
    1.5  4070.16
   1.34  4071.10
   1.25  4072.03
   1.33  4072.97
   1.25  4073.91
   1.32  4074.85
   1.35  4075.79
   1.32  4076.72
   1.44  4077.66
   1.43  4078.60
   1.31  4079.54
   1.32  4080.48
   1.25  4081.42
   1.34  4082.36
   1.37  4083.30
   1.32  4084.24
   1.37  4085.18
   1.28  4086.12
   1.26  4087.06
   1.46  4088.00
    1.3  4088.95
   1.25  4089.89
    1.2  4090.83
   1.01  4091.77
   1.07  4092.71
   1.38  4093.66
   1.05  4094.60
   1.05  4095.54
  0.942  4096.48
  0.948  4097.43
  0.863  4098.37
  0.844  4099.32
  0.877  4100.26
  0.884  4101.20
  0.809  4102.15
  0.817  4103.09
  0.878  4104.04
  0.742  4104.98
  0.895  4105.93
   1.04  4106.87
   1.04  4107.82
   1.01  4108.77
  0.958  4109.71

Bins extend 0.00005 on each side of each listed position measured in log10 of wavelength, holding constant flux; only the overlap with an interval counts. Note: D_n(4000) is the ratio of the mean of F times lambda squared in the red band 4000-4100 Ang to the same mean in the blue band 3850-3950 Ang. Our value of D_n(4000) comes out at 1.35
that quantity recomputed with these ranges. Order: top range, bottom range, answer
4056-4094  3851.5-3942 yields 1.32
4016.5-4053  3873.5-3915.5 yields 1.55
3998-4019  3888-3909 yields 1.57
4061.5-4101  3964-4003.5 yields 1.18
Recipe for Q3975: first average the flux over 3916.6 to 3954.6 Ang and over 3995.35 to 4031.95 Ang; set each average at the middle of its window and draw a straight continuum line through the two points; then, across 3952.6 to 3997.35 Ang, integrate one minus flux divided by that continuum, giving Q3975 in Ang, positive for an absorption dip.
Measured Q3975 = 8.6 Ang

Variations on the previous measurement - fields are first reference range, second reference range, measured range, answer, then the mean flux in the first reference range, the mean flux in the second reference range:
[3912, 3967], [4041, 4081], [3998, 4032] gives -4.6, 1.13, 1.42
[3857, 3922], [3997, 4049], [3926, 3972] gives 9.5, 1.11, 1.48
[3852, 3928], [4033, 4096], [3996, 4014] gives -2.7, 1.13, 1.38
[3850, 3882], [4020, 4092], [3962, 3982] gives 7.7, 1.19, 1.41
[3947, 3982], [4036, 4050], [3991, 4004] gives -2.9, 0.982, 1.5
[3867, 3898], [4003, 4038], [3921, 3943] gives 1.2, 0.954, 1.48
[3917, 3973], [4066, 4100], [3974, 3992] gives -1.2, 1.05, 1.26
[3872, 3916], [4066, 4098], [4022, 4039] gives -3.2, 1.03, 1.28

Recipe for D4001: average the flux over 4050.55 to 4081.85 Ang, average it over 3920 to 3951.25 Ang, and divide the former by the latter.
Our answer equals 1.23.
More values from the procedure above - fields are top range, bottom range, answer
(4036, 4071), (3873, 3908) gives 1.50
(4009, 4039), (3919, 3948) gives 1.33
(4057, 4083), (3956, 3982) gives 1.56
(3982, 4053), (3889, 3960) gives 1.28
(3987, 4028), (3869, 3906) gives 1.50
